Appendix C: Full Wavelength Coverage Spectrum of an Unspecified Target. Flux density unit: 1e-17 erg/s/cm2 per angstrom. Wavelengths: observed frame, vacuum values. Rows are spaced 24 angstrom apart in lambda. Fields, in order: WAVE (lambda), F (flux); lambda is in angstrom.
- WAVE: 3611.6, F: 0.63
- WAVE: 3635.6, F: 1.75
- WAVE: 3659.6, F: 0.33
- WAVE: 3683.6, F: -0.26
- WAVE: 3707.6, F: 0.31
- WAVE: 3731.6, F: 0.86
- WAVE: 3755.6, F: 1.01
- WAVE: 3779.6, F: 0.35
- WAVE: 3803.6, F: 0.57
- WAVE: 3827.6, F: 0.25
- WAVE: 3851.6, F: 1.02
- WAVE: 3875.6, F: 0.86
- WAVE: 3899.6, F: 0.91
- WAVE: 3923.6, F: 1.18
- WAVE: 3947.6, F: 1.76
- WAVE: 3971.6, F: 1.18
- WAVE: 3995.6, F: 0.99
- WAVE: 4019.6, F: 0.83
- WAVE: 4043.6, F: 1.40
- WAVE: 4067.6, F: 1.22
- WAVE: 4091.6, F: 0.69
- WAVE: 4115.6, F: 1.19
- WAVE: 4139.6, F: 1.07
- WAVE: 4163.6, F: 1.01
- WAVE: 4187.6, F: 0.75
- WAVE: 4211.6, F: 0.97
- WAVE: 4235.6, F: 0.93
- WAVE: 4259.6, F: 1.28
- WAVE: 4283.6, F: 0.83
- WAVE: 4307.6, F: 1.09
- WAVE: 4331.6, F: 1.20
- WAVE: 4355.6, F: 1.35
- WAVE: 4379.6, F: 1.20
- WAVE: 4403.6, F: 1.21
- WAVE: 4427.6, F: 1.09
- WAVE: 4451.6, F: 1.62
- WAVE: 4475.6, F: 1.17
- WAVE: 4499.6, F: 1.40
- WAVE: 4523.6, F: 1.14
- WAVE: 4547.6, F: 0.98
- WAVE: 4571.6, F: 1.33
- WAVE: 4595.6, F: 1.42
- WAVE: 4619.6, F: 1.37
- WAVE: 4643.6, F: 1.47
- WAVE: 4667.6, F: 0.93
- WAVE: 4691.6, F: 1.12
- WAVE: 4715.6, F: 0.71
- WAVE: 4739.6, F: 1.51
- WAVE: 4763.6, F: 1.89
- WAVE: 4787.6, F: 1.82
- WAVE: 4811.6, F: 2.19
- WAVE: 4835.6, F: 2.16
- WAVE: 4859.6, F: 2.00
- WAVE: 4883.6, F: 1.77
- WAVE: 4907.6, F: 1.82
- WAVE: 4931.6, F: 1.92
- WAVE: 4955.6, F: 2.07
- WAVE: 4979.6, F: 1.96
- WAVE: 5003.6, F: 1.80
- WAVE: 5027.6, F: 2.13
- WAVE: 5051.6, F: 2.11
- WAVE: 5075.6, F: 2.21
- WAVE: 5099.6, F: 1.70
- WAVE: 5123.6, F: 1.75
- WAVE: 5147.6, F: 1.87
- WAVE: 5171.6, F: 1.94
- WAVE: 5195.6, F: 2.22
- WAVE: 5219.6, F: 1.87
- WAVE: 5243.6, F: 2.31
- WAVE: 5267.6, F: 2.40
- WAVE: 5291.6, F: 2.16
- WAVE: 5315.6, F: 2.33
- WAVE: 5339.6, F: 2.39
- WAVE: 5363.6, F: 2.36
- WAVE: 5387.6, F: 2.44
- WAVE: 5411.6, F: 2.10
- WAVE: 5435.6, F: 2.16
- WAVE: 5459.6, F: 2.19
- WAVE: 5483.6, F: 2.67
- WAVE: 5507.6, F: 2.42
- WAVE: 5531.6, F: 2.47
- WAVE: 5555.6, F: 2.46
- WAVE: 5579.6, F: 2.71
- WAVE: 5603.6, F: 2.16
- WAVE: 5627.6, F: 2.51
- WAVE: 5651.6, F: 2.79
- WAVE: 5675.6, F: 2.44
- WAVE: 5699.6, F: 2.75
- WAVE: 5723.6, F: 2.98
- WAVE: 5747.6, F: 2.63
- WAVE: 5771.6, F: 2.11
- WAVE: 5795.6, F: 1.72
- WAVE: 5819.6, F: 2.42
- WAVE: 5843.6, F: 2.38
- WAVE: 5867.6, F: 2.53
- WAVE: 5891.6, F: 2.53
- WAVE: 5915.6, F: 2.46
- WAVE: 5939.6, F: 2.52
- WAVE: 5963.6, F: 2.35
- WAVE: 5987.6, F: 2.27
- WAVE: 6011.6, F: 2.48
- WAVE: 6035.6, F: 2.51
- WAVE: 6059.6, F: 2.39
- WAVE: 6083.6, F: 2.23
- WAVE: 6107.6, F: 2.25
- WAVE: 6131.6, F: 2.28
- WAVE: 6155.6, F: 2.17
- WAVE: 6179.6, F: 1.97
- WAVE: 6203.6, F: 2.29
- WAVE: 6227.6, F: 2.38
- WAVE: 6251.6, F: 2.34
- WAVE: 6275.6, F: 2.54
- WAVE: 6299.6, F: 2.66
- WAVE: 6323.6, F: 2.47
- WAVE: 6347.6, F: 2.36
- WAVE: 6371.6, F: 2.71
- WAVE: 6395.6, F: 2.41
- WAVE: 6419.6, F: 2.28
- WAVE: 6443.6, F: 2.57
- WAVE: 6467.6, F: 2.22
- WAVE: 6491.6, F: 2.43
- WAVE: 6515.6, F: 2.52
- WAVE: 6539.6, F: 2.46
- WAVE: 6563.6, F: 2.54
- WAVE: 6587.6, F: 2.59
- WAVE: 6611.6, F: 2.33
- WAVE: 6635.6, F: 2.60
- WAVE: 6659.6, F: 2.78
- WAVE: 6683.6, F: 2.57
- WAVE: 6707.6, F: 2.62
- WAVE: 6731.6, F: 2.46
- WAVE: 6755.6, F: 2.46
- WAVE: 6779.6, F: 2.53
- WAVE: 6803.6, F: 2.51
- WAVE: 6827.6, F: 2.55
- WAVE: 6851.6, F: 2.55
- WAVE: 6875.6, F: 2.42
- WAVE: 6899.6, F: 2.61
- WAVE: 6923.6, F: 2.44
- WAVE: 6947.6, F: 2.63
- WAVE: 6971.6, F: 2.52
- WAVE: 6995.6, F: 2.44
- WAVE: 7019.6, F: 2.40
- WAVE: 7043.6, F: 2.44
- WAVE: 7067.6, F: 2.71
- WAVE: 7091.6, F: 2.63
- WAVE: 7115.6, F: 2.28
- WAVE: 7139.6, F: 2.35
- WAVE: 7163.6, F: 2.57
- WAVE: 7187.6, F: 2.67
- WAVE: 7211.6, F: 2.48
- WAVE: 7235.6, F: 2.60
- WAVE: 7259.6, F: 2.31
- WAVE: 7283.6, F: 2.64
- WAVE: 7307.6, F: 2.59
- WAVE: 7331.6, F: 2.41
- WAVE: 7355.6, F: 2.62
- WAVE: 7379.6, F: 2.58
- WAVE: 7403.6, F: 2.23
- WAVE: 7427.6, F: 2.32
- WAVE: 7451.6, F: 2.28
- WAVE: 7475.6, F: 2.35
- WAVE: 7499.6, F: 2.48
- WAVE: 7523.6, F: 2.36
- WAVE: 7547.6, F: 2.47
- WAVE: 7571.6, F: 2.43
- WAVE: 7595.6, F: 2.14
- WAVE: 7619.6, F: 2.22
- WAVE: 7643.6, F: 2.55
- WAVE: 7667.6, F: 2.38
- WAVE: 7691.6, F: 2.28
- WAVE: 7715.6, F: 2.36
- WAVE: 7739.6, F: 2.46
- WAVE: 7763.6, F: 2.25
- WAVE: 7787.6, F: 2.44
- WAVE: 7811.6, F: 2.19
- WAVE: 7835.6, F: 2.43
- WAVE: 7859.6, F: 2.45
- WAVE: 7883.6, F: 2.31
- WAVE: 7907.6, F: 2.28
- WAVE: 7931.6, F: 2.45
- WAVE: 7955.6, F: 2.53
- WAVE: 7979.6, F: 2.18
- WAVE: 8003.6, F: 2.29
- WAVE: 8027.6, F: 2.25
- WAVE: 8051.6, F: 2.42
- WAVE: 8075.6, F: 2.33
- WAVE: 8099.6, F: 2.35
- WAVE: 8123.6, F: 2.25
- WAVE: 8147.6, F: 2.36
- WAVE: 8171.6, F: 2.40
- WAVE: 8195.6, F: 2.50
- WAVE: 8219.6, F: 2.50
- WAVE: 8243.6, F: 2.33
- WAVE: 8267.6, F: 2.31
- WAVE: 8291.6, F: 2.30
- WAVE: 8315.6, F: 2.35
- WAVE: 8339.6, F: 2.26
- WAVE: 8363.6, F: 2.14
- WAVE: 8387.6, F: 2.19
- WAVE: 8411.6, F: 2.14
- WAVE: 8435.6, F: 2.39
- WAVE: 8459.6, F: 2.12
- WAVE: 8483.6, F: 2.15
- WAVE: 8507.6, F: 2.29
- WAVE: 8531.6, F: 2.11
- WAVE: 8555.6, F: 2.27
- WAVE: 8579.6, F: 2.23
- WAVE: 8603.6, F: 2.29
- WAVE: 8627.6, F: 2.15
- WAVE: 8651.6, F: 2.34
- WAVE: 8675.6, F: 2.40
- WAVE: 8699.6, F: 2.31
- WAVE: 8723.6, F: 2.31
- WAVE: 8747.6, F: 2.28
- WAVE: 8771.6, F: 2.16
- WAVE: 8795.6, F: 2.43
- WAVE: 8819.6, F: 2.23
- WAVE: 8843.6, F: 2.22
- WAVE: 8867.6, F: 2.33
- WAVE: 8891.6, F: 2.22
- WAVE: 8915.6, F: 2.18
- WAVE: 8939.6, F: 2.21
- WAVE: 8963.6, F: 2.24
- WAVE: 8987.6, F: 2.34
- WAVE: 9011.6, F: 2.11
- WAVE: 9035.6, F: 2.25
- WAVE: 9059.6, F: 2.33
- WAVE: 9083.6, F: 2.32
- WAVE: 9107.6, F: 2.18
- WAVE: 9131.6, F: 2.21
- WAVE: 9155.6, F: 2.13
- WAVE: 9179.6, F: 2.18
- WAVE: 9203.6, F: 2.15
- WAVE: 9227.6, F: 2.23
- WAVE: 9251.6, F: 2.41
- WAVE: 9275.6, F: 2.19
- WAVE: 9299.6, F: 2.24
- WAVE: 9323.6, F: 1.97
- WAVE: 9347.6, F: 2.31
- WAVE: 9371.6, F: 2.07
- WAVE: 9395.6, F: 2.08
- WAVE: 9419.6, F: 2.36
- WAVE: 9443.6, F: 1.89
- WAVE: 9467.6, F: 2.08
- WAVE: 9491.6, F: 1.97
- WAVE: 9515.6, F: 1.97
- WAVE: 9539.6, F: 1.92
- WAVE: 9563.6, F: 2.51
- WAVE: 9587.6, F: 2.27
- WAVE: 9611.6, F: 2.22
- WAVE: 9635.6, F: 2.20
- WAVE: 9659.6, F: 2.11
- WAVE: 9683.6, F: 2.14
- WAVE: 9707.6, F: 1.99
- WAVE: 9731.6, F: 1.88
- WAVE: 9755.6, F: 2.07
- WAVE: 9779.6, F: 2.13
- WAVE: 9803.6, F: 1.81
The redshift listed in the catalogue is 0.188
